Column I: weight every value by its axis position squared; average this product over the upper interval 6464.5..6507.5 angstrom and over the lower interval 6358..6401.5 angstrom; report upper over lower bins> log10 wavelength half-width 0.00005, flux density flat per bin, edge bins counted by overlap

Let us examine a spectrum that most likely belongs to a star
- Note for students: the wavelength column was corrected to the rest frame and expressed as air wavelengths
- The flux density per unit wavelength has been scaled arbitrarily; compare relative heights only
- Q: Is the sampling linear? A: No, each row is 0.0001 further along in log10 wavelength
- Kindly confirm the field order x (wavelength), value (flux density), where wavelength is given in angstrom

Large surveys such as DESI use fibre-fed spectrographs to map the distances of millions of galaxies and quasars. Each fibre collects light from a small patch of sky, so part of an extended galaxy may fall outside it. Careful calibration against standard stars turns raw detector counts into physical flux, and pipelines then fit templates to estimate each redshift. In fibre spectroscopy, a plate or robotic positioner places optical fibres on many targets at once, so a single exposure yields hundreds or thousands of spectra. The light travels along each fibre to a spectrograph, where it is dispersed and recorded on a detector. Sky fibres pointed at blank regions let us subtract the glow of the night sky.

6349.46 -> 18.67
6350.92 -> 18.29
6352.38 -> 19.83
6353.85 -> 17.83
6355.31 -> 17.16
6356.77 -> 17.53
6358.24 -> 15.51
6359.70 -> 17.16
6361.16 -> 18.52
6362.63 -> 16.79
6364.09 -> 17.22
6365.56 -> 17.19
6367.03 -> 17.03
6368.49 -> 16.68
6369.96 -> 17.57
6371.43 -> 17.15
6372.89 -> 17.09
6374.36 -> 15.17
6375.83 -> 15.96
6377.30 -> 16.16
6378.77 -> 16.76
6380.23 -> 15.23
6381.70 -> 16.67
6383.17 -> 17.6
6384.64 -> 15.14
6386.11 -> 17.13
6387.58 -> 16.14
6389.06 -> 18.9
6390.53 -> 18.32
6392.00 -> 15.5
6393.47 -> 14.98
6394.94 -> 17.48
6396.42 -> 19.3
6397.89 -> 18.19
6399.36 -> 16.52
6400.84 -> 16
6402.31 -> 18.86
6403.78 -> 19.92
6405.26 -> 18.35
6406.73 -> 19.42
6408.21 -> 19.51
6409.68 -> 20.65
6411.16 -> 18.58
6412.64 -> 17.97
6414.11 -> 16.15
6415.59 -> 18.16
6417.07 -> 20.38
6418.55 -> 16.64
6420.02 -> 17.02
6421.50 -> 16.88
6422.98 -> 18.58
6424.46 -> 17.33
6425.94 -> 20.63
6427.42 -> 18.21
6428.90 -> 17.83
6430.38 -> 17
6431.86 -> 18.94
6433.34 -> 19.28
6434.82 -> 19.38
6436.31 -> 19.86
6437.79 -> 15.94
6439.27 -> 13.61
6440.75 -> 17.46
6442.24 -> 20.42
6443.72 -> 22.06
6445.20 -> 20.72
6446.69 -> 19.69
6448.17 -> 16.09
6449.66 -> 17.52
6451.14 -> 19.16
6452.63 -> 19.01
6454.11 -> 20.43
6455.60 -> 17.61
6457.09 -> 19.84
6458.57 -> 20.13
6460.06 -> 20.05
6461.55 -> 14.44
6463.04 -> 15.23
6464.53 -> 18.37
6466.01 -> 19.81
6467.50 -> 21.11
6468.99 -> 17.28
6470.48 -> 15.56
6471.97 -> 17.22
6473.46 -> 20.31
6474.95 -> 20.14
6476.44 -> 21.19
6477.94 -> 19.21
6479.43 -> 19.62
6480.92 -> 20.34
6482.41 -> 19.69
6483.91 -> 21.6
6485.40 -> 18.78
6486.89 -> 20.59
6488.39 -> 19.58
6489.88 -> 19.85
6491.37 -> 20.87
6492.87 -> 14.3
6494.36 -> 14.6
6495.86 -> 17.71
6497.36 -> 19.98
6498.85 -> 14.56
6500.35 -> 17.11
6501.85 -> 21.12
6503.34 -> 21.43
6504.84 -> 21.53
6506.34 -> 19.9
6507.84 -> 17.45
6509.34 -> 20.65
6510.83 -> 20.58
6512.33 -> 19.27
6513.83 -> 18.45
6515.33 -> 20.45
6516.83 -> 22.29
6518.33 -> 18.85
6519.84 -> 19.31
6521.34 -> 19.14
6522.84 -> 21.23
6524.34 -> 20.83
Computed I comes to 1.17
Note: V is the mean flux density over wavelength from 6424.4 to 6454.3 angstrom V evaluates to 18.6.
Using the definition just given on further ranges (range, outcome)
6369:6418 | 17.5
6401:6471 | 18.4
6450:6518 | 19.1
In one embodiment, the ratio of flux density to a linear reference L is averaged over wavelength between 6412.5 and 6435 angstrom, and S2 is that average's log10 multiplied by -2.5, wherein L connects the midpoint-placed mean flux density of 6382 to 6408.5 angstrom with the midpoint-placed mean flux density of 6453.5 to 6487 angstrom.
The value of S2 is 0.00 mag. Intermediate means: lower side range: 17.6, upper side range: 19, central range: 18.1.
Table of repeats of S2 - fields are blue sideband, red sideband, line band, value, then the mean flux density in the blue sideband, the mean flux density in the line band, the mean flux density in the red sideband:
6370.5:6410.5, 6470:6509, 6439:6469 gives -0.01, 17.3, 18.7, 19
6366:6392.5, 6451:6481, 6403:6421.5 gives -0.06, 16.7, 18.5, 18.8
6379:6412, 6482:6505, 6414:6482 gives -0.01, 17.6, 18.5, 18.9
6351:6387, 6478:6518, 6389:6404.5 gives -0.01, 16.9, 17.6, 19.3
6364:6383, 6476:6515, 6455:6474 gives 0.02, 16.6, 18.2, 19.2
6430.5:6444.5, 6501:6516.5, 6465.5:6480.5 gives 0.01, 18.5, 19.2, 20.1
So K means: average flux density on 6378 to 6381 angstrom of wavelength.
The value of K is 16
